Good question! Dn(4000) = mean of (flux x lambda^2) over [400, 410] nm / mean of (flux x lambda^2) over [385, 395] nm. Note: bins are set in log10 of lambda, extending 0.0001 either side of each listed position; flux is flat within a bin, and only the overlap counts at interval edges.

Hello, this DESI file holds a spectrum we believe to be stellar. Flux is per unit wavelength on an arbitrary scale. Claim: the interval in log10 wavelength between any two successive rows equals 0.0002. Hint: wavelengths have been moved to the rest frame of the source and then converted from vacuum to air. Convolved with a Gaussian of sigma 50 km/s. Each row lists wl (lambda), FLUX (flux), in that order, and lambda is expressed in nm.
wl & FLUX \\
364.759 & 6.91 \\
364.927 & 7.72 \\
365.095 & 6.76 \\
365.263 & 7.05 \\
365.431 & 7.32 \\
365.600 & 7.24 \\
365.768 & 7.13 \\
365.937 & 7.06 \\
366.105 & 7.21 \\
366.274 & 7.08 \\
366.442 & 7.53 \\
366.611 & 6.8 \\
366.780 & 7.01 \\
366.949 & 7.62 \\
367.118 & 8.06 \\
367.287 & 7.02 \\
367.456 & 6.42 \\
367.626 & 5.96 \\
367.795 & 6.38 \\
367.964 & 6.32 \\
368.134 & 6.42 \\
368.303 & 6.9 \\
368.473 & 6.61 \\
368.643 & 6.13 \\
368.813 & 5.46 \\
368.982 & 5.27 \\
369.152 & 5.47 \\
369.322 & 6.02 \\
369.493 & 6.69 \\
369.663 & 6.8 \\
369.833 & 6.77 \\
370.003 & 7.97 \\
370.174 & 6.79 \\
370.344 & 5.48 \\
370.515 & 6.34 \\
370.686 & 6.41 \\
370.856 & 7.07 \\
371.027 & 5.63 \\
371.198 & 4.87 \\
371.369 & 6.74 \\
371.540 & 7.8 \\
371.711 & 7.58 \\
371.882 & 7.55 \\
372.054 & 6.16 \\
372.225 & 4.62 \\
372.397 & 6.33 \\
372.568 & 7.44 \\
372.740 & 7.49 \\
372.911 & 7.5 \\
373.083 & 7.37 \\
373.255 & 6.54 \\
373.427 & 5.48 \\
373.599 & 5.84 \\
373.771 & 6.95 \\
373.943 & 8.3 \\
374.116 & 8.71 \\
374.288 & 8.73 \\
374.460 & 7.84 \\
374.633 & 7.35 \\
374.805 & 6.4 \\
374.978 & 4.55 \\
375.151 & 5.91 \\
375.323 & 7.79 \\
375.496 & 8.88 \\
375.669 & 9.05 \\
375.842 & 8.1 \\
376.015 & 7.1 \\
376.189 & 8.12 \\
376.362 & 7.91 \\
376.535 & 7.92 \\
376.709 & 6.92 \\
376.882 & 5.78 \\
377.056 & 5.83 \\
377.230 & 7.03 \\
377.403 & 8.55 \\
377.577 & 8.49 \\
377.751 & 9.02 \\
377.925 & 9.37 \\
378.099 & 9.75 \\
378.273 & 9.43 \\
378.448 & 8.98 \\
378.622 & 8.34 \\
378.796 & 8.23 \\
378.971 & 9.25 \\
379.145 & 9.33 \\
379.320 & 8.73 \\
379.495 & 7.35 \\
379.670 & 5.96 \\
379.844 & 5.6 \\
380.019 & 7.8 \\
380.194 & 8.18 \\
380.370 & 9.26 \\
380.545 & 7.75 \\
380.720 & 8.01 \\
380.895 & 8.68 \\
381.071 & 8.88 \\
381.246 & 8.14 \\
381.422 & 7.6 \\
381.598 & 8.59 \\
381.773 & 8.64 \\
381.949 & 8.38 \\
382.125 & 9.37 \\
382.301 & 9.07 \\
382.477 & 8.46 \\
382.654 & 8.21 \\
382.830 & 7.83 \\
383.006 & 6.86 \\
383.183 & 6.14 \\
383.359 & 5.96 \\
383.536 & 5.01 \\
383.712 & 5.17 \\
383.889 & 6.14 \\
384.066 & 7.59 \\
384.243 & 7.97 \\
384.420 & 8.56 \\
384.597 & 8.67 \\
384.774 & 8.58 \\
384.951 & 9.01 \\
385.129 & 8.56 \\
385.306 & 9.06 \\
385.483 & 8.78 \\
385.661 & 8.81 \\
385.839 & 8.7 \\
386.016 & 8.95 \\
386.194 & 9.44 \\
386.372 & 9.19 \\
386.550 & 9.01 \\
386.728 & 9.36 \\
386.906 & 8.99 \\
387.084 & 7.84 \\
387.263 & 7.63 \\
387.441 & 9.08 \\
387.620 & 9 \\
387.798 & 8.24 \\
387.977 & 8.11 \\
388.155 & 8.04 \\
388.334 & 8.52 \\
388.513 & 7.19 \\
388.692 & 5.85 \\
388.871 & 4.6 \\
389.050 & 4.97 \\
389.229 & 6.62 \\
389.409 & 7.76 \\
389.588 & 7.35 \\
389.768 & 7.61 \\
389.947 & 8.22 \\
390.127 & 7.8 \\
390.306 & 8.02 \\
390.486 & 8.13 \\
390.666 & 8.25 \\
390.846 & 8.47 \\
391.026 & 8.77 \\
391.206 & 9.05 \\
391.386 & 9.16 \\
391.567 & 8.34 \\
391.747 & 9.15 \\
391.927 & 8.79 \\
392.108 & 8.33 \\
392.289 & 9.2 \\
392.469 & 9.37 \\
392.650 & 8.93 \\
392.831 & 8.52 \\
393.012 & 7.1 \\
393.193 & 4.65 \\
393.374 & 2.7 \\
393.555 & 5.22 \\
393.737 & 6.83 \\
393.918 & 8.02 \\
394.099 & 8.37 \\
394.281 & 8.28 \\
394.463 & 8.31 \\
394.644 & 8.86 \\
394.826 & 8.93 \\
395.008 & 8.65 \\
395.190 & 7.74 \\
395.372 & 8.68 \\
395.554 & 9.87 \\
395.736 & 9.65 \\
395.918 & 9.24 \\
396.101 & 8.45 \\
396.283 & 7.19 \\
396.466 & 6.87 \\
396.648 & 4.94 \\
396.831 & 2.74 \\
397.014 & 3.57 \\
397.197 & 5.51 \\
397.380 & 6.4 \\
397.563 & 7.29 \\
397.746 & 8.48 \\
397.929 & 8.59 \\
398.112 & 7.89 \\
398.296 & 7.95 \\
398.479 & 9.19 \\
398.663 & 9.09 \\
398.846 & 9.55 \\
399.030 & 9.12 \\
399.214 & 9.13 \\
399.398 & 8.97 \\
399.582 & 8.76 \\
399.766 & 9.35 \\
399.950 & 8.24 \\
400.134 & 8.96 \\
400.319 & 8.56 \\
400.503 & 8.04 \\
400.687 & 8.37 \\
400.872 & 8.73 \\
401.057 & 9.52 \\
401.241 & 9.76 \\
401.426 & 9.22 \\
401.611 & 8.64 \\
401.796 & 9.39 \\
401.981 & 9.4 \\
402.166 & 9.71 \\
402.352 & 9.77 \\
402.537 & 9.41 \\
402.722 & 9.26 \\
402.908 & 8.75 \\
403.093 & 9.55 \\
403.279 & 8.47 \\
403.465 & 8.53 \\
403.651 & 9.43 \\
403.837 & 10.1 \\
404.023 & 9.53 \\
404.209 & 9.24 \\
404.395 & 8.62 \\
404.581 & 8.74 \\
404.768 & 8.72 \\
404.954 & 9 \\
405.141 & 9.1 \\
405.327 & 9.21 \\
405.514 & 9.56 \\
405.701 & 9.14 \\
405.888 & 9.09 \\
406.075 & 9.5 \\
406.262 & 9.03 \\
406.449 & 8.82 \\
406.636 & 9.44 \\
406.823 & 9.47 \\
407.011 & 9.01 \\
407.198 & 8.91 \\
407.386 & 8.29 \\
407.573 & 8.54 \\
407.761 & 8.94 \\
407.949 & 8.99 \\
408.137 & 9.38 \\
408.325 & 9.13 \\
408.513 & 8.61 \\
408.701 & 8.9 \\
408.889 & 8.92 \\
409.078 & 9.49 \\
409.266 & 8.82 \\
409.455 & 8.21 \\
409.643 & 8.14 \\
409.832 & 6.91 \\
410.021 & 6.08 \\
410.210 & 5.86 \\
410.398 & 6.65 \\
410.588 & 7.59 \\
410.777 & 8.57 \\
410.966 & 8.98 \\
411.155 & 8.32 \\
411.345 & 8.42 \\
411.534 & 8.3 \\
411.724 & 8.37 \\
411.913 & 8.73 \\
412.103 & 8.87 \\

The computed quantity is 1.21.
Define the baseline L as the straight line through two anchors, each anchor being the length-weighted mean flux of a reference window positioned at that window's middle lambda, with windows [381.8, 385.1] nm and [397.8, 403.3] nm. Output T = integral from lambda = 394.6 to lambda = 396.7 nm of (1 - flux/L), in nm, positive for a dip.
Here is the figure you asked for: 0.07 nm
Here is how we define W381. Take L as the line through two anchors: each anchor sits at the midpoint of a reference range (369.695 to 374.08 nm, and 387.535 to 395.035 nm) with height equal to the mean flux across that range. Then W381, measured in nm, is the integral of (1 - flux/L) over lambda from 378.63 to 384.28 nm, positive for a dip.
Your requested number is -0.422 nm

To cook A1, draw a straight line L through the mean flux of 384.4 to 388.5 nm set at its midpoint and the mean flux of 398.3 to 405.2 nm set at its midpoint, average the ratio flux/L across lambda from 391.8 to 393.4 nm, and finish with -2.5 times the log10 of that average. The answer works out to 0.14 mag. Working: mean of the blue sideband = 8.68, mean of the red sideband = 9.06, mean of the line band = 7.74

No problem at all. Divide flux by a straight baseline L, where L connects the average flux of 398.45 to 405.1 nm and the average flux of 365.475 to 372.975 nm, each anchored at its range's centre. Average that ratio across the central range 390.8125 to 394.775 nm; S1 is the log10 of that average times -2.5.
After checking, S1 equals 0.06 mag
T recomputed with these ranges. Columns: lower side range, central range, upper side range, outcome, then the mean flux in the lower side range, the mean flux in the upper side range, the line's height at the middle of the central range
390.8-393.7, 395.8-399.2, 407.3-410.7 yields 0.23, 7.83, 8.19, 7.94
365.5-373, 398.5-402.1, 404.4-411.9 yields -0.35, 6.66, 8.59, 8.2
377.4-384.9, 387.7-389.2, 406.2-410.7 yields 0.22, 8.04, 8.42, 8.14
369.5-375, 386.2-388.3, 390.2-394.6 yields -0.27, 6.82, 7.92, 7.64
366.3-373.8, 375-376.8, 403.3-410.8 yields -0.19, 6.58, 8.7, 6.92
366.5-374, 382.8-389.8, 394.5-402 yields -0.22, 6.6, 8.22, 7.53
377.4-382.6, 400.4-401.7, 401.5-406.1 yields 0.03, 8.43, 9.19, 9.1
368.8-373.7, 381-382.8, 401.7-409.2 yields -0.30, 6.48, 9.13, 7.31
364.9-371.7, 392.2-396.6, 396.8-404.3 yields 0.19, 6.68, 8.59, 8.23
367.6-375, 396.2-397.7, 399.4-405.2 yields 0.52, 6.64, 9.06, 8.64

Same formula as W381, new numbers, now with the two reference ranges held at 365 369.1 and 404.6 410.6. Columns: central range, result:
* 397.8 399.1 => -0.09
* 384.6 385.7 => -0.17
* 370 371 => 0.06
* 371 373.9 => 0.16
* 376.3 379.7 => -0.41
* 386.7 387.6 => -0.10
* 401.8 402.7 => -0.12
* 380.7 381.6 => -0.11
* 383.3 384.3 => 0.17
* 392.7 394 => 0.29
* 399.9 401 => -0.03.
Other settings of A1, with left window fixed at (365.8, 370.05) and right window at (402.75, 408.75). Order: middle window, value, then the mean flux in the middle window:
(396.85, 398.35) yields 0.260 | 6.73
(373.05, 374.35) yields -0.025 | 7.21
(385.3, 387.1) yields -0.147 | 8.96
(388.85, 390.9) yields 0.095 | 7.39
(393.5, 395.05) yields 0.047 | 7.98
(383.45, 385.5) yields -0.001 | 7.73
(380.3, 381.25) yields -0.135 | 8.47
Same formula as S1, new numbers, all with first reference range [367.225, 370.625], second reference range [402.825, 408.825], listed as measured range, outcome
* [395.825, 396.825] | 0.20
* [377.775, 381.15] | -0.18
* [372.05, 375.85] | -0.06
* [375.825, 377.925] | -0.10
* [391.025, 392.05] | -0.11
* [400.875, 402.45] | -0.08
